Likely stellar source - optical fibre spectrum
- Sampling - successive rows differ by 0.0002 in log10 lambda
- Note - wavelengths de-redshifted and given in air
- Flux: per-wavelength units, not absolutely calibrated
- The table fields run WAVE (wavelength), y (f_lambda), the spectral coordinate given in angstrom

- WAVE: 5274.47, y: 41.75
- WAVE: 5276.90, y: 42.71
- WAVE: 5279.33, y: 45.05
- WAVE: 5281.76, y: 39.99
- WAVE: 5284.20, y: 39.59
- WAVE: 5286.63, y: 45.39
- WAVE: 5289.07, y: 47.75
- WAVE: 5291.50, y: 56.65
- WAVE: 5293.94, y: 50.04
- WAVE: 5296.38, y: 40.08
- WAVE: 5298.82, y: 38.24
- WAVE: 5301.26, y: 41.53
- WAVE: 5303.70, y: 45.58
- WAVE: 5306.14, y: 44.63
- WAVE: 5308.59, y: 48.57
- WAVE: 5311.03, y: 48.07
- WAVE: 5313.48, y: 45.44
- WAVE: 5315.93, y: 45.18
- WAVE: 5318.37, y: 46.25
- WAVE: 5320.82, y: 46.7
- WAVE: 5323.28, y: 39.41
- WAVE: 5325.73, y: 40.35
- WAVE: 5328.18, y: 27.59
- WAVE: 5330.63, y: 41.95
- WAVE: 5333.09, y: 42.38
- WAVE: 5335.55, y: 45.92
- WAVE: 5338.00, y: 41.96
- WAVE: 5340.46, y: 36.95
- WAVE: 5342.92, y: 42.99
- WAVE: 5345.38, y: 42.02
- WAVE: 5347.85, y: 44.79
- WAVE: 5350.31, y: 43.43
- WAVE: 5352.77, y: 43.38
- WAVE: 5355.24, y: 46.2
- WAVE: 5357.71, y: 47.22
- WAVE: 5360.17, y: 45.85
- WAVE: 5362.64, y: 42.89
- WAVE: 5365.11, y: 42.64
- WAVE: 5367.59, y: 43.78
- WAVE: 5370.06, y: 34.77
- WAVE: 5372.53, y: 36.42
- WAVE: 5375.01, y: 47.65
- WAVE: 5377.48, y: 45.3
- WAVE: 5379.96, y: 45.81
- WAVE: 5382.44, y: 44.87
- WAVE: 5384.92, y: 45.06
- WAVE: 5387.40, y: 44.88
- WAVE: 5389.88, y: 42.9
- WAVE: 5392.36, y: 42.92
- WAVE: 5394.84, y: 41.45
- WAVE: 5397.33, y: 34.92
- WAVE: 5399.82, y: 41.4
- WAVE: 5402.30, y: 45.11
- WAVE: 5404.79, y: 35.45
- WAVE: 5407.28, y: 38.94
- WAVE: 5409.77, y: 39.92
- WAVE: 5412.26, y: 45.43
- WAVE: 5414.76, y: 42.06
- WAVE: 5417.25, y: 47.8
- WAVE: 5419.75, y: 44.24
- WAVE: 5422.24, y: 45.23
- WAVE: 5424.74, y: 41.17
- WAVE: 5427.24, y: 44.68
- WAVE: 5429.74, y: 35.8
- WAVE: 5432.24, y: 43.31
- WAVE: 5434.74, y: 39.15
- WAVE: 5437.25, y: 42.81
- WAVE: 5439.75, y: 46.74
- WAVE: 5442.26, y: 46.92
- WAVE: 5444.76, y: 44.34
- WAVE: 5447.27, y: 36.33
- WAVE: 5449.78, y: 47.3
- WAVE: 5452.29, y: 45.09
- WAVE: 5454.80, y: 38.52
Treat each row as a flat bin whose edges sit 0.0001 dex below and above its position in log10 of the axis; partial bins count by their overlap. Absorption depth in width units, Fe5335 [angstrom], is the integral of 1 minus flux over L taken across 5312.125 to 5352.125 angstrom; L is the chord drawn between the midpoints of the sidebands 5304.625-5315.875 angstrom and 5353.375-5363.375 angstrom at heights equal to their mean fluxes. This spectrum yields 3.4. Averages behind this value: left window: 46.5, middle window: 42.1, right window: 45.5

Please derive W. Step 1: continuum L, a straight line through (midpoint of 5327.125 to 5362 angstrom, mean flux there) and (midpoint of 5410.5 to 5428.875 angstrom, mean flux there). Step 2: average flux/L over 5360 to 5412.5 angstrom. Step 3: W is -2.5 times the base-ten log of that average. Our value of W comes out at 0.03 mag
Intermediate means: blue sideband 42.4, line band 42.1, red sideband 44.1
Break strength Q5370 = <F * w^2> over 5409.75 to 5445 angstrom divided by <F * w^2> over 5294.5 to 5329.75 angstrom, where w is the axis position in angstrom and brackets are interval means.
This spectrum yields 1.1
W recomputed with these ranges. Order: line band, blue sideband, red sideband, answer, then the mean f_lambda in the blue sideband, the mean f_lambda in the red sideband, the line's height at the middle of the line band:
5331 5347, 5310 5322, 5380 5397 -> 0.082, 46.3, 43.4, 45.4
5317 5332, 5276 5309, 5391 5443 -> 0.091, 44.6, 42.1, 44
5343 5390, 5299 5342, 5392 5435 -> -0.037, 42.7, 41.6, 42.2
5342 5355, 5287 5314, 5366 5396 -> 0.017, 46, 43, 44.2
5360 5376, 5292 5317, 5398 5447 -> 0.052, 45.1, 42.4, 43.7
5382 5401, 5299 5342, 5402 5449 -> 0.008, 42.7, 42.4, 42.5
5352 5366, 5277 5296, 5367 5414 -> -0.041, 45.9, 41.9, 43.1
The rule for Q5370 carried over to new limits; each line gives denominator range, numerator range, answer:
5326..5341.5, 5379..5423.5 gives 1.11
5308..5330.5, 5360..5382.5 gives 1.02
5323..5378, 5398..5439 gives 1.03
